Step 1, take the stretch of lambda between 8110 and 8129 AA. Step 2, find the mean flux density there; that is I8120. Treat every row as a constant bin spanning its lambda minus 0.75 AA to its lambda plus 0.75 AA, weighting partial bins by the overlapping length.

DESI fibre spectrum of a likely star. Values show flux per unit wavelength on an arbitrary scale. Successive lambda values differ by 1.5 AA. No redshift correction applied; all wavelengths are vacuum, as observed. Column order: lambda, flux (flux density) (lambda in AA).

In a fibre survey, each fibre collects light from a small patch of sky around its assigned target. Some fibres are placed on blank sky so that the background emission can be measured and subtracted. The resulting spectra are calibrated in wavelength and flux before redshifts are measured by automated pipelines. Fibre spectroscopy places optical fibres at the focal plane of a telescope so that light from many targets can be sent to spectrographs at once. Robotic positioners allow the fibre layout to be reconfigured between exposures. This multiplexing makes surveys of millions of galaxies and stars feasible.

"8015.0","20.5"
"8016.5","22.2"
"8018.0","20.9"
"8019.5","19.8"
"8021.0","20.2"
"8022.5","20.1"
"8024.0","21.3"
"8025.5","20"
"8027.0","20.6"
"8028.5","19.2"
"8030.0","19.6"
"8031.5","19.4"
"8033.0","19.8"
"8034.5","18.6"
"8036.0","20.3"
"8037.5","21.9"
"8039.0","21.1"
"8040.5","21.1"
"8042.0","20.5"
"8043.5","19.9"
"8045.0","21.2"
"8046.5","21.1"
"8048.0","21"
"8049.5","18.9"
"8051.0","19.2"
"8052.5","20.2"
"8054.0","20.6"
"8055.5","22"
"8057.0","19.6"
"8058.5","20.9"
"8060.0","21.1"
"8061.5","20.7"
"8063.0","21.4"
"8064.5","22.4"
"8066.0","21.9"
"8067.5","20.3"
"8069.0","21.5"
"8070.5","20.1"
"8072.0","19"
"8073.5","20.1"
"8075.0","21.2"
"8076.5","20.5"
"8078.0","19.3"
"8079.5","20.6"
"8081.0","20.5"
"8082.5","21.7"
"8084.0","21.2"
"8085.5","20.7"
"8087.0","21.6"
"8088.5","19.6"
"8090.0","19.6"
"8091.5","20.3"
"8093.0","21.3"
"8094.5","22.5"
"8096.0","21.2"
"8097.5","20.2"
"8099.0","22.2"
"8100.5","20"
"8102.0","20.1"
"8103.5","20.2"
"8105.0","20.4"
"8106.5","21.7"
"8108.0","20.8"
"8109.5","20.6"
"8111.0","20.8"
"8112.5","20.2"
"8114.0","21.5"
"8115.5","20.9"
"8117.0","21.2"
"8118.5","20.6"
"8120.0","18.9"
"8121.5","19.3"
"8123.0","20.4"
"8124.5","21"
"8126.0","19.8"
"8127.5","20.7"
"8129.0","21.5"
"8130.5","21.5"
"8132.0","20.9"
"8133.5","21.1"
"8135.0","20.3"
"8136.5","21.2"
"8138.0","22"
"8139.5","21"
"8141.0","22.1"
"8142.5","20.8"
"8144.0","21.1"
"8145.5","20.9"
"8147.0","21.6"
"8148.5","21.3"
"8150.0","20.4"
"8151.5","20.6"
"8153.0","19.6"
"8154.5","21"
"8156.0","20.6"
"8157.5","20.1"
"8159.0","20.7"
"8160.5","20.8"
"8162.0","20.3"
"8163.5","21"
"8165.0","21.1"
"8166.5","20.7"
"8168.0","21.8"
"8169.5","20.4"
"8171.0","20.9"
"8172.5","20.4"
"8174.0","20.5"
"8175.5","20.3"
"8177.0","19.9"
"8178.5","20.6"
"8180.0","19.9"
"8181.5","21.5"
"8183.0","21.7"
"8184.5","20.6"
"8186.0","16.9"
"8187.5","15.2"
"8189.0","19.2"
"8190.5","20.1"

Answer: 20.5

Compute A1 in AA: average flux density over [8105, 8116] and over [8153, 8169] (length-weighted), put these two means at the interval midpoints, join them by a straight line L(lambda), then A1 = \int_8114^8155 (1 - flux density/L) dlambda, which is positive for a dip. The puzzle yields 0.02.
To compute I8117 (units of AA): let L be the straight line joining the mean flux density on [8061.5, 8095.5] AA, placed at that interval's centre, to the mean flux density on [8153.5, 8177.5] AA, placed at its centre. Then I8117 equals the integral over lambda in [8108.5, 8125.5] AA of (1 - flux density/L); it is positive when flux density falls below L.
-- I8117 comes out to 0.2 AA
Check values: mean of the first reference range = 20.8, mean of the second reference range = 20.7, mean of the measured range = 20.5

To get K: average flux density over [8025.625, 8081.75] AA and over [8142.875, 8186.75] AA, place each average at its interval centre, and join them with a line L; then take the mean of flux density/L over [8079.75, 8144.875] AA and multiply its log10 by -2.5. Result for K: -0.015 mag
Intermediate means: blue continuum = 20.5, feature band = 20.8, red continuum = 20.6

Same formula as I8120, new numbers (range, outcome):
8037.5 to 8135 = 20.7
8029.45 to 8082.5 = 20.5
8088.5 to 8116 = 20.8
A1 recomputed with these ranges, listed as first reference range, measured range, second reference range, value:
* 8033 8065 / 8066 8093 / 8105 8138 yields 0.2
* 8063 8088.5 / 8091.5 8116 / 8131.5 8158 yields -0.1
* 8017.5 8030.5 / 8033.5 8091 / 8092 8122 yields -0.5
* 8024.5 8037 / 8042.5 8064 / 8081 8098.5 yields -0.4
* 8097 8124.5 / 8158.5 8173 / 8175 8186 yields -0.3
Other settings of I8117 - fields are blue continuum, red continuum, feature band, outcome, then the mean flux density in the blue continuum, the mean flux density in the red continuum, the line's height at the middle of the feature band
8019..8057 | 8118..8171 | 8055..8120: -0.80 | 20.3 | 20.8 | 20.5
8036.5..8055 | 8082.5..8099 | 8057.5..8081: 0.05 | 20.6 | 20.9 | 20.8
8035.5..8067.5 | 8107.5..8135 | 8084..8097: -0.09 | 20.8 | 20.6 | 20.7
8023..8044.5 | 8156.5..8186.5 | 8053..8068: -0.58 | 20.2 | 20.5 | 20.3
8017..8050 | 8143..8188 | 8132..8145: -0.48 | 20.3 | 20.4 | 20.4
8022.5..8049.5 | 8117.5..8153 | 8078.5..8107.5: -0.28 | 20.3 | 20.8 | 20.6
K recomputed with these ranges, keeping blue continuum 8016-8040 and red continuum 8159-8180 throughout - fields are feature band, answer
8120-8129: 0.02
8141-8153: -0.02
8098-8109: -0.01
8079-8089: -0.02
